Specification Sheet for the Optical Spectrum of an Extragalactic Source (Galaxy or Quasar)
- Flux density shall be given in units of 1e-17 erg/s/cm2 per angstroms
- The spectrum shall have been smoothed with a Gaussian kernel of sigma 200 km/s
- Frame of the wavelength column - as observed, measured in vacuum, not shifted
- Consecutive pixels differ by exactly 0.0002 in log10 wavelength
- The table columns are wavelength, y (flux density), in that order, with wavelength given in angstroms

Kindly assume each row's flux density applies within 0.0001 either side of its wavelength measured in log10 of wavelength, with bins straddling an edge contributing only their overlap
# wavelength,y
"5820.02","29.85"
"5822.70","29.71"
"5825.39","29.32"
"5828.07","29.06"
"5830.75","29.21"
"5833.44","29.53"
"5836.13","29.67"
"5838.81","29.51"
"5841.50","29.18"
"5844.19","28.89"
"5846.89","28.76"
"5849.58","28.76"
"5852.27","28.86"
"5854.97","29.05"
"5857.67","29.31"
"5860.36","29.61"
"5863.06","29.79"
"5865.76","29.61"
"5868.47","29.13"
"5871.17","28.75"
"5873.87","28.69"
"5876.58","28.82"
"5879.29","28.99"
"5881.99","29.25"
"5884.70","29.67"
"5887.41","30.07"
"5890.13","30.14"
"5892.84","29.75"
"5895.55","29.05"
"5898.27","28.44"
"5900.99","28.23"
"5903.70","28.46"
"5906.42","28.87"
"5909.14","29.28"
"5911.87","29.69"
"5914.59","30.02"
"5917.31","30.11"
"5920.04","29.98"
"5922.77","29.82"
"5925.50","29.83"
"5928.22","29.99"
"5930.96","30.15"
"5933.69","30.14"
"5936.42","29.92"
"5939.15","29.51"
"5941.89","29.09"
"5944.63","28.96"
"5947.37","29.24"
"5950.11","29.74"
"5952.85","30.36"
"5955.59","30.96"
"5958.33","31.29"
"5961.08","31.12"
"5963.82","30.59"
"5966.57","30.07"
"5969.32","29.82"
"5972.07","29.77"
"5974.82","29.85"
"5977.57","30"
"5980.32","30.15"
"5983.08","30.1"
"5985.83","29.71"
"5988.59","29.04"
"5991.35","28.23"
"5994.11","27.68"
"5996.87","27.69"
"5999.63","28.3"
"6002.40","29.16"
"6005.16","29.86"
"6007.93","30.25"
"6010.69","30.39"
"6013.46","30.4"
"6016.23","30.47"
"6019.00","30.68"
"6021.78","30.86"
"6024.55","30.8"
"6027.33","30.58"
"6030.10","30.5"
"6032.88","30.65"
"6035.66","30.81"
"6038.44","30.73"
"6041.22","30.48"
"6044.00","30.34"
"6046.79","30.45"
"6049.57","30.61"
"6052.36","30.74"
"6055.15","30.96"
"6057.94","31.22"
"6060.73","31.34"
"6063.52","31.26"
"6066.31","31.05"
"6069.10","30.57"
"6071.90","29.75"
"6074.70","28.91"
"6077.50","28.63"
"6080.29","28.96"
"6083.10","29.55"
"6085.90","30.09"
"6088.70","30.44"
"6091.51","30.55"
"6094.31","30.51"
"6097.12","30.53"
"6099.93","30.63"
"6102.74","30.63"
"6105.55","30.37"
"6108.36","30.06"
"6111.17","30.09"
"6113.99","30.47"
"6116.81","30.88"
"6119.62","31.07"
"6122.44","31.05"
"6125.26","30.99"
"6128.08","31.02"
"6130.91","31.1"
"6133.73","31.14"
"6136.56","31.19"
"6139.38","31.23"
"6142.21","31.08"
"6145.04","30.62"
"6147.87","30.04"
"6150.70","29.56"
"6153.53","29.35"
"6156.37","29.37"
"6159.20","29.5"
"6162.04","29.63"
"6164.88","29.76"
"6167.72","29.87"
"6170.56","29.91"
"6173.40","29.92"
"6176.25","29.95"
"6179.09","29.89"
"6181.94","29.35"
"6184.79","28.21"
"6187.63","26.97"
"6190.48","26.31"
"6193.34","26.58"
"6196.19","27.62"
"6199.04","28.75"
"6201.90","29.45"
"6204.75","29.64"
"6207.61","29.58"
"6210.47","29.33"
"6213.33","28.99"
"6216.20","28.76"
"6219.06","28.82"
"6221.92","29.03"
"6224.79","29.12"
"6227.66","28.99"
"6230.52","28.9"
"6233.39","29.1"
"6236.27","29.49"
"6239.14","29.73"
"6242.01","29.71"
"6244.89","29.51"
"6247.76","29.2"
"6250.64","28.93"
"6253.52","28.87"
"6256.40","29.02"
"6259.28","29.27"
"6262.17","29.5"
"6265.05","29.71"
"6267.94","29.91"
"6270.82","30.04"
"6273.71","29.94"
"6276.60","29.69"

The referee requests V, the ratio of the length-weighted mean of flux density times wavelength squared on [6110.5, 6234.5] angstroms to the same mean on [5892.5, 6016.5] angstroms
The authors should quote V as 1.07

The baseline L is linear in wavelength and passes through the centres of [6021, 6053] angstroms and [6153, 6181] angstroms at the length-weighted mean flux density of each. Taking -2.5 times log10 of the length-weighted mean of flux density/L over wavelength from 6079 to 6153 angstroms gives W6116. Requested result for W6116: -0.016 mag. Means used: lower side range 30.6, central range 30.5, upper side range 29.7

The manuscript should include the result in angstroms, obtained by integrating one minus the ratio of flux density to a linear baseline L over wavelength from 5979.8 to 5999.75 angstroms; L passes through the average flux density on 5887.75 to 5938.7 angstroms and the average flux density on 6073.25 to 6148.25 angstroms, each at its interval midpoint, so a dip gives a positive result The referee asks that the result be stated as 0.71 angstroms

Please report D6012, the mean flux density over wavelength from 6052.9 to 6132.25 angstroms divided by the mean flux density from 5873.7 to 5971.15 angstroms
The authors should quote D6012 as 1.03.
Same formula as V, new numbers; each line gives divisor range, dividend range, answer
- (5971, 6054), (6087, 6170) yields 1.05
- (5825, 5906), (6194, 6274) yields 1.13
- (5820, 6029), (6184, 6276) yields 1.08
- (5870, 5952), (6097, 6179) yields 1.11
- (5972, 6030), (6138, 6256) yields 1.05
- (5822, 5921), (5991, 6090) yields 1.09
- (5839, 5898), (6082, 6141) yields 1.14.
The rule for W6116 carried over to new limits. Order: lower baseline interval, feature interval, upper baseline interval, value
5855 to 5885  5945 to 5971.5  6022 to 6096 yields -0.02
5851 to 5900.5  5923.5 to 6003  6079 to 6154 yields 0.00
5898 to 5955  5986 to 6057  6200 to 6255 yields -0.02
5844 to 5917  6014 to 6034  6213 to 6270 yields -0.05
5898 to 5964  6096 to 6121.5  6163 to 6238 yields -0.05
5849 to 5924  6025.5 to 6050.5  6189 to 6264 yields -0.05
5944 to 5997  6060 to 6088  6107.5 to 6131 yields 0.02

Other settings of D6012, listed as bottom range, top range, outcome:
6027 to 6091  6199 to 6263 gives 0.96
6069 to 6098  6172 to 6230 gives 0.96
